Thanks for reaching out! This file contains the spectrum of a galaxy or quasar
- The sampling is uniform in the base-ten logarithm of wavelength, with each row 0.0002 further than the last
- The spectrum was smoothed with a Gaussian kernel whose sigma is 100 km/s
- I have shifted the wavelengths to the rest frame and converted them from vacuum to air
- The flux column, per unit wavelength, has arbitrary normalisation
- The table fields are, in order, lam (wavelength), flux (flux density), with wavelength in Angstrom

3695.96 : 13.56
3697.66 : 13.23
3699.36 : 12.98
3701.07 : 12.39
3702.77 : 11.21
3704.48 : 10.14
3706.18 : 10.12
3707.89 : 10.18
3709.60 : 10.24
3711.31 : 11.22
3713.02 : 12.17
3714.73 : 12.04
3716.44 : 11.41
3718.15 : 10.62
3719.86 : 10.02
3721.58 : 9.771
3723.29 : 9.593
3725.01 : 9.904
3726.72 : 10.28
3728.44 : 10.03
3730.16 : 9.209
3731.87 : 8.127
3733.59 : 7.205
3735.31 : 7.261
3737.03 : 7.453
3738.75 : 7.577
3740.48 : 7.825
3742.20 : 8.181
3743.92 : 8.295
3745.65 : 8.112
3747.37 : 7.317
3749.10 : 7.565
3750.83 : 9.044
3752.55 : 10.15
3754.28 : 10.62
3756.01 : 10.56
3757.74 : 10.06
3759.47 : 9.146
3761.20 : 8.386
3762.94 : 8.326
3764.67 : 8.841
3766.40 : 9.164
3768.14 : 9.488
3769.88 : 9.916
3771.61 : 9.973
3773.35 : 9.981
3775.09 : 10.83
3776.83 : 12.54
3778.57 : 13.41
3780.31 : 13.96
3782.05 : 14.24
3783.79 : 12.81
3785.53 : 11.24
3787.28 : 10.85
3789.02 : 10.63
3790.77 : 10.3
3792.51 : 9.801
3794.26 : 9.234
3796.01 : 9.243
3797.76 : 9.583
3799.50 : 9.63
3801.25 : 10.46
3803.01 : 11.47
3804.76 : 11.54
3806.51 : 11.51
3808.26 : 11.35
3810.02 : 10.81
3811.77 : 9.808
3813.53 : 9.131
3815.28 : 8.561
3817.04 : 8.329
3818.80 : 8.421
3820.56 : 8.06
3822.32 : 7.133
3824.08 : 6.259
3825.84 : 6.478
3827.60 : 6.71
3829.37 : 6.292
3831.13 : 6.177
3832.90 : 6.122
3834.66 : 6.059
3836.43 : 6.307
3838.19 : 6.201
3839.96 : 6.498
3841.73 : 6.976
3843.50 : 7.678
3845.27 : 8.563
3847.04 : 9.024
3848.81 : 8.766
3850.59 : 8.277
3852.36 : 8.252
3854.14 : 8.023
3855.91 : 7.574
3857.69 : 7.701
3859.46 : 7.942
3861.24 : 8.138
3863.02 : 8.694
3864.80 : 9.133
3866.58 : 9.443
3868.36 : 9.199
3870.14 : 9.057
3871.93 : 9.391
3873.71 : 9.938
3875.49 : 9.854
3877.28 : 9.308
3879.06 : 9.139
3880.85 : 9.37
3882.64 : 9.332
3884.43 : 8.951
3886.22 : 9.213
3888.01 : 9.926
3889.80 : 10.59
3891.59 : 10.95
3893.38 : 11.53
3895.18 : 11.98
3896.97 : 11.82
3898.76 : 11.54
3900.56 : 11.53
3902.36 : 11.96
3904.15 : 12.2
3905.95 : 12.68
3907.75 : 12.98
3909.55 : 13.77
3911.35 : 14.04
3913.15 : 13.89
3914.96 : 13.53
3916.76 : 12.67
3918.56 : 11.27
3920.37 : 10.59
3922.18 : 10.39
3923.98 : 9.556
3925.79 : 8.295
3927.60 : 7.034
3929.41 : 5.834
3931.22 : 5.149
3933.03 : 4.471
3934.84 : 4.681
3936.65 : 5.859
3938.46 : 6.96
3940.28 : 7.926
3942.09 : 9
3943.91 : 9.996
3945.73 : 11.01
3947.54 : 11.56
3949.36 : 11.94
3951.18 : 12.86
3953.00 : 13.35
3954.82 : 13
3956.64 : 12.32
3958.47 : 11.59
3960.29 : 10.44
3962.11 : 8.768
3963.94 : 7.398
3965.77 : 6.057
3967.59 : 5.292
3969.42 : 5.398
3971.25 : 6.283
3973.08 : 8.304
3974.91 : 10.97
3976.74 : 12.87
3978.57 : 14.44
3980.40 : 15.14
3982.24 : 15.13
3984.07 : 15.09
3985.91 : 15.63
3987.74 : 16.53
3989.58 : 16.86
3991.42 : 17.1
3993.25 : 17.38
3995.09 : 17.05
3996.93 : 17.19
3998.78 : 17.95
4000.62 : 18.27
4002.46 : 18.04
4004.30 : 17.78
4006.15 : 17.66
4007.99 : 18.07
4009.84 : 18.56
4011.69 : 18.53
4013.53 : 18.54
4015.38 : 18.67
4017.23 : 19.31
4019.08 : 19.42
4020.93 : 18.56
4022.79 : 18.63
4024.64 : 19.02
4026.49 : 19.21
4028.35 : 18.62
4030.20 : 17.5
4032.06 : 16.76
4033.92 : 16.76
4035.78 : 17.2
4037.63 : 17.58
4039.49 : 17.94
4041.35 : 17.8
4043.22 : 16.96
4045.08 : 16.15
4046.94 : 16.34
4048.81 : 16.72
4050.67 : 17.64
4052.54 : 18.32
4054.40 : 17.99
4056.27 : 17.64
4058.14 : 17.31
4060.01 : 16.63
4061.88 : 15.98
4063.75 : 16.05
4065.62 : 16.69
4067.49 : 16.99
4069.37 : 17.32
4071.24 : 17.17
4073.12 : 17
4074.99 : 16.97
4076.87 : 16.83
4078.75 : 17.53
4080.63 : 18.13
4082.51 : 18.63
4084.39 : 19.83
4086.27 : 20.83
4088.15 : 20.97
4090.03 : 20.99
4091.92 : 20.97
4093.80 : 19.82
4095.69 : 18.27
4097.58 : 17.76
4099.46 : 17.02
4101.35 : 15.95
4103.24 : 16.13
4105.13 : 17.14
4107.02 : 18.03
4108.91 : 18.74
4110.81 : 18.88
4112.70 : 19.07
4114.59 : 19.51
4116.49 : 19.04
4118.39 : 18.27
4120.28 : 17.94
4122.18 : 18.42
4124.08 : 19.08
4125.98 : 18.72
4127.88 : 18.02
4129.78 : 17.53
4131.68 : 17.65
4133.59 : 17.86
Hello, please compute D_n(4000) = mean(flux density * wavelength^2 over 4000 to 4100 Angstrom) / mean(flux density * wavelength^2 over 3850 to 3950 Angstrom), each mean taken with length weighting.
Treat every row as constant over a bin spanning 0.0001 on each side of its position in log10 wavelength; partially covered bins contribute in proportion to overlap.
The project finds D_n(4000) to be 1.99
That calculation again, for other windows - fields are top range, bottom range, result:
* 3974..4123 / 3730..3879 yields 2.22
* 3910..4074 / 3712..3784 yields 1.65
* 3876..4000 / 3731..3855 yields 1.33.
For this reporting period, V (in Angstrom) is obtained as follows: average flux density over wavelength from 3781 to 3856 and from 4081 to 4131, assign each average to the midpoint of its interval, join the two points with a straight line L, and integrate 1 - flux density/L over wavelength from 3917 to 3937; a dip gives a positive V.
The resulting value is 7.6 Angstrom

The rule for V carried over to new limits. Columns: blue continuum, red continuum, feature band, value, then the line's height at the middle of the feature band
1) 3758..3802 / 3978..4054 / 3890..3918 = 3.5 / 14.2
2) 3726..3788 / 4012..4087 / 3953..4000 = 9.4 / 15.7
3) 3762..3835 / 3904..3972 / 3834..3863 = 6.0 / 9.67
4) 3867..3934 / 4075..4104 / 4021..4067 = -2.3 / 16.6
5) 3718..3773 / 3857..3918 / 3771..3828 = -3.3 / 9.62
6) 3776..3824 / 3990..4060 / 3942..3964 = 6.0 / 15.5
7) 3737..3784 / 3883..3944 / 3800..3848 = 8.1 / 9.9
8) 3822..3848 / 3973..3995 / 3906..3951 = 7.6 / 11.9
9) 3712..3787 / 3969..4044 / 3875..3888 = 3.9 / 13.3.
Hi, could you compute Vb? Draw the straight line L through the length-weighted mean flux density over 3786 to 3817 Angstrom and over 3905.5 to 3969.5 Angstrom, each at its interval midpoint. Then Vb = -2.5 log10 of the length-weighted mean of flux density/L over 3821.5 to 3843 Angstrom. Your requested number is 0.486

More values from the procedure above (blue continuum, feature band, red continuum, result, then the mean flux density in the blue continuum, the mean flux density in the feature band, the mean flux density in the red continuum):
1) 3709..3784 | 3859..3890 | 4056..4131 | 0.36 mag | 9.81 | 9.24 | 18.1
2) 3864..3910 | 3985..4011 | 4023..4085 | -0.15 mag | 10.5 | 17.4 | 17.4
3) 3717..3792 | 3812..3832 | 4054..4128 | 0.46 mag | 9.75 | 7.49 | 18.1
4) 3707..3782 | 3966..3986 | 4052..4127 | 0.37 mag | 9.72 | 11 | 18.1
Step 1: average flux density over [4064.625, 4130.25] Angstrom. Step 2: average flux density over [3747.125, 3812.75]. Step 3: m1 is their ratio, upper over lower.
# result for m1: 1.76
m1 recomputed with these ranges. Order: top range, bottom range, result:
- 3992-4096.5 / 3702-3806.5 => 1.80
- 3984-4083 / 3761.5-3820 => 1.68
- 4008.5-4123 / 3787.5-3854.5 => 2.11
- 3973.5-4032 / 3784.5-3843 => 1.97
